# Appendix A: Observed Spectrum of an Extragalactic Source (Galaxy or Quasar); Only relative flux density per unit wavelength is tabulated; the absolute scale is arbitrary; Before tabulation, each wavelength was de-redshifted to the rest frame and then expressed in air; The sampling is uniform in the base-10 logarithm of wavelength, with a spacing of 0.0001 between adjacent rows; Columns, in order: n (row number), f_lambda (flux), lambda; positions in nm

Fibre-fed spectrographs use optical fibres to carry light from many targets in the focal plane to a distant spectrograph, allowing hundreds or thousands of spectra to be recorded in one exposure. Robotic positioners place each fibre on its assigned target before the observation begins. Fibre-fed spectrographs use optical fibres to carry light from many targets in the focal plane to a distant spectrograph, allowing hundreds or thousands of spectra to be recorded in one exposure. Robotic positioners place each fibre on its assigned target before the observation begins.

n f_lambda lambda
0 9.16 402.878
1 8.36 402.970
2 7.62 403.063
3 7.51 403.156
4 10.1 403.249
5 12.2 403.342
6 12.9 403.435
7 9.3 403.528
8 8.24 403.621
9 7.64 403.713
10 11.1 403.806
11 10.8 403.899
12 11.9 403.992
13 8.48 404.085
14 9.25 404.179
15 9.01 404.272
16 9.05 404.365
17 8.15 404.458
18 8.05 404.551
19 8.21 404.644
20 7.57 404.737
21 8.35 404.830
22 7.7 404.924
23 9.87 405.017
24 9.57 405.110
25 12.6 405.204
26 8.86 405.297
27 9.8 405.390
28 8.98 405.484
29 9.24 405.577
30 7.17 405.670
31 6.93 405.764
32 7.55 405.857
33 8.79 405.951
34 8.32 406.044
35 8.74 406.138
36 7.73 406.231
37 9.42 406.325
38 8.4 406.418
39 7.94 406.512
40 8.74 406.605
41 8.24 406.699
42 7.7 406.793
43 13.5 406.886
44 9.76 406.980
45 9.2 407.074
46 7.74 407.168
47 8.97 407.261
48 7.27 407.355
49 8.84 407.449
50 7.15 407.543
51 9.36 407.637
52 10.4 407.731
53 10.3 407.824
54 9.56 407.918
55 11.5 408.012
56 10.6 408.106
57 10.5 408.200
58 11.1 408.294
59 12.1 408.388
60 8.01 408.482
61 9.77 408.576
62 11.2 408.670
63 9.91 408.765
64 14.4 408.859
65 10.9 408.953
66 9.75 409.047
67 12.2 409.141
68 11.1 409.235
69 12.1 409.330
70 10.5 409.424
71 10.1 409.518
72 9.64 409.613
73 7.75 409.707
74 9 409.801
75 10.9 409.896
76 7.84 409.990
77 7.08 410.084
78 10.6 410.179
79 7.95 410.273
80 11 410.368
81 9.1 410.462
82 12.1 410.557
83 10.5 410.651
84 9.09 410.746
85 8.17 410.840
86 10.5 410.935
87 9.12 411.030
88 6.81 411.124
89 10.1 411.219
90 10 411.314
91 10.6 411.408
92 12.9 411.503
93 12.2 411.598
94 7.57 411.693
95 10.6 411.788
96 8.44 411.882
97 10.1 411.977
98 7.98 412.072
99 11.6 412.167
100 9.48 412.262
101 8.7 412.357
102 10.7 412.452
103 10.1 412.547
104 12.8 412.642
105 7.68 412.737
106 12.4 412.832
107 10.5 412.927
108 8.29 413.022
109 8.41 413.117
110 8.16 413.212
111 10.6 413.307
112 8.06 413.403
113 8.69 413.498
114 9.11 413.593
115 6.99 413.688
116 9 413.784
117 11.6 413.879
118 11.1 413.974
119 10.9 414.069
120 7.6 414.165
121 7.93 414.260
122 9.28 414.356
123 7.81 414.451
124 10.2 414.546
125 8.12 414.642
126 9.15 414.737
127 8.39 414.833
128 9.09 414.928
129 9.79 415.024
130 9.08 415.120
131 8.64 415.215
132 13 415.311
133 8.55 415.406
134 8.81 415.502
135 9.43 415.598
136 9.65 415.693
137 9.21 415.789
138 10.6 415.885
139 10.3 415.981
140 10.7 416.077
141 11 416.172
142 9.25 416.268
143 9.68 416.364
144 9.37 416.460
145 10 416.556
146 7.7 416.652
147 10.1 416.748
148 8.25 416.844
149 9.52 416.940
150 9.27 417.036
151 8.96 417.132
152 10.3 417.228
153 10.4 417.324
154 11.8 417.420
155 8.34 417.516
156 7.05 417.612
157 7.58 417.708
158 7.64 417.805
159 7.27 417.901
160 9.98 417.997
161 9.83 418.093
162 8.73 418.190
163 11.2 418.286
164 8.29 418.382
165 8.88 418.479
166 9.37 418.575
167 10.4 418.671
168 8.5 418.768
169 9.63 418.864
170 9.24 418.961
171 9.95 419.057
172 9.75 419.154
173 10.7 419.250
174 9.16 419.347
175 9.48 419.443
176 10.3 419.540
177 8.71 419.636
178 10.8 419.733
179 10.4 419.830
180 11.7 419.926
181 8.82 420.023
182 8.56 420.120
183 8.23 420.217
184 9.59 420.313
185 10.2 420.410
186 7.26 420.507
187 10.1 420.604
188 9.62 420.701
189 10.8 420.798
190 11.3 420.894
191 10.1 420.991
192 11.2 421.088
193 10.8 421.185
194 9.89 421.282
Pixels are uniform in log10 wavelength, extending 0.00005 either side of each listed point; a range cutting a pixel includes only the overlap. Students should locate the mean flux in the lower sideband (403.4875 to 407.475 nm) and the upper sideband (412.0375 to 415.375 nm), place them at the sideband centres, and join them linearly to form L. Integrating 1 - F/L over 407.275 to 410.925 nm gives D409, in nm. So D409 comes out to -0.33 nm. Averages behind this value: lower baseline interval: 8.9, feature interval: 9.98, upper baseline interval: 9.46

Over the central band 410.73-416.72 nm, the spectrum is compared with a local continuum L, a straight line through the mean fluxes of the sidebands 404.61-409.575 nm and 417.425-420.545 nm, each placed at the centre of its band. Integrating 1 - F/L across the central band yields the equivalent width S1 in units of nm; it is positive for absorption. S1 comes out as -0.11 nm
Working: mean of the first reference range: 9.52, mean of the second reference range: 9.28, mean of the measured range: 9.55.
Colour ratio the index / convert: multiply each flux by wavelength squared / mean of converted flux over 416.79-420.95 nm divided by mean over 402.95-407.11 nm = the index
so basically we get 1.1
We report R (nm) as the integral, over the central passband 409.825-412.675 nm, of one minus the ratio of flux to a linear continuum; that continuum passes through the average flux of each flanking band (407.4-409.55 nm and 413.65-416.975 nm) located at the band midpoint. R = 0.07 nm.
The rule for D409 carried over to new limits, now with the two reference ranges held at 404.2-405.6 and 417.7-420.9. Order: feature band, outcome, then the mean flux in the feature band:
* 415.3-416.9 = -0.05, 9.66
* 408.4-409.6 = -0.22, 10.8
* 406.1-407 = 0.01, 9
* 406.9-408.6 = -0.10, 9.64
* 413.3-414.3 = 0.01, 9.19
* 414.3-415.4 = 0.01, 9.29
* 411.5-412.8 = -0.11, 9.99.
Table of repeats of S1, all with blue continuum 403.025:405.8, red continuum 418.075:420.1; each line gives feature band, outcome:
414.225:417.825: 0.10 nm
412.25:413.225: -0.03 nm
